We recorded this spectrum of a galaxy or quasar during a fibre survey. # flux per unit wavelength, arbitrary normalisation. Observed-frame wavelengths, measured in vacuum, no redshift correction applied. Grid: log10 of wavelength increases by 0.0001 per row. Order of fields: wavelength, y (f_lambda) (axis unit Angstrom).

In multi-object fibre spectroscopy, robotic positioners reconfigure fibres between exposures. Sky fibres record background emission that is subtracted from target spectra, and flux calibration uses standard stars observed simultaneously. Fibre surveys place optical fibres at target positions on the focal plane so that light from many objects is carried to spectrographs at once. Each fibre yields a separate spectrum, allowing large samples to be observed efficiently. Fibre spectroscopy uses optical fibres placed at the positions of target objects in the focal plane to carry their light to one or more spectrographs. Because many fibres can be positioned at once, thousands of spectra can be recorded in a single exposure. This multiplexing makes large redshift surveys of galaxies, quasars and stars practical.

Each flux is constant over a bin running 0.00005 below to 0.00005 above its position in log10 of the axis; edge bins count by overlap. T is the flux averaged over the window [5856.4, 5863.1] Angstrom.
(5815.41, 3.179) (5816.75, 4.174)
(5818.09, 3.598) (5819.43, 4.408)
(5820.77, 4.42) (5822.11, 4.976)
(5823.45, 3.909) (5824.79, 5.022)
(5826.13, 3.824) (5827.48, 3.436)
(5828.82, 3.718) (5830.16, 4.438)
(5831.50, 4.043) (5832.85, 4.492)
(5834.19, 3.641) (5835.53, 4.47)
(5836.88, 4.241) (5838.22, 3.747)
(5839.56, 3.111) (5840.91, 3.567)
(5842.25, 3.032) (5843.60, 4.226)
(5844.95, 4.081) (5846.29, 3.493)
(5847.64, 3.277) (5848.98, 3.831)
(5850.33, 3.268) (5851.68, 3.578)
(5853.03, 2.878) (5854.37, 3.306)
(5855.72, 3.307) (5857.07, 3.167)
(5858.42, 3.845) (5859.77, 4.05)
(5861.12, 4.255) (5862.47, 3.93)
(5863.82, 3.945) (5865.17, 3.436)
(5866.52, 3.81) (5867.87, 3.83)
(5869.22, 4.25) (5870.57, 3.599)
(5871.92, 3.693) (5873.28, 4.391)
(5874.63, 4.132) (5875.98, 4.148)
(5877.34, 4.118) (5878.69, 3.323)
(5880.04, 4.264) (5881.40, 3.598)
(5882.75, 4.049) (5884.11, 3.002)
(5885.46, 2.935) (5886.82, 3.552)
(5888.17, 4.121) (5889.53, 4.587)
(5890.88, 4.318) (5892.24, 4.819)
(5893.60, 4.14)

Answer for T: 3.85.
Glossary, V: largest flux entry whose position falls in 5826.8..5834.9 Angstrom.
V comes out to 4.492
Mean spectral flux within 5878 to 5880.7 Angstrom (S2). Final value 3.8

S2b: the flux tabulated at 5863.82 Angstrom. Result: 3.945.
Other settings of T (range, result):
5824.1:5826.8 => 4.42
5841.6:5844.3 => 3.63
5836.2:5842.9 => 3.54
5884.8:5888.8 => 3.53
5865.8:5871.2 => 3.87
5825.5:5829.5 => 3.66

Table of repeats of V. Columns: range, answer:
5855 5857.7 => 3.307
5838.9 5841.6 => 3.567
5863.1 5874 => 4.391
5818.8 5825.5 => 5.022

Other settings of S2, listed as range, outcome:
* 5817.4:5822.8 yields 4.35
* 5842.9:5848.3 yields 3.76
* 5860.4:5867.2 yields 3.88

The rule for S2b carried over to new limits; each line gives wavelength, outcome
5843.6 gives 4.226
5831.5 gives 4.043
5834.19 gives 3.641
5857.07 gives 3.167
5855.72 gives 3.307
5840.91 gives 3.567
